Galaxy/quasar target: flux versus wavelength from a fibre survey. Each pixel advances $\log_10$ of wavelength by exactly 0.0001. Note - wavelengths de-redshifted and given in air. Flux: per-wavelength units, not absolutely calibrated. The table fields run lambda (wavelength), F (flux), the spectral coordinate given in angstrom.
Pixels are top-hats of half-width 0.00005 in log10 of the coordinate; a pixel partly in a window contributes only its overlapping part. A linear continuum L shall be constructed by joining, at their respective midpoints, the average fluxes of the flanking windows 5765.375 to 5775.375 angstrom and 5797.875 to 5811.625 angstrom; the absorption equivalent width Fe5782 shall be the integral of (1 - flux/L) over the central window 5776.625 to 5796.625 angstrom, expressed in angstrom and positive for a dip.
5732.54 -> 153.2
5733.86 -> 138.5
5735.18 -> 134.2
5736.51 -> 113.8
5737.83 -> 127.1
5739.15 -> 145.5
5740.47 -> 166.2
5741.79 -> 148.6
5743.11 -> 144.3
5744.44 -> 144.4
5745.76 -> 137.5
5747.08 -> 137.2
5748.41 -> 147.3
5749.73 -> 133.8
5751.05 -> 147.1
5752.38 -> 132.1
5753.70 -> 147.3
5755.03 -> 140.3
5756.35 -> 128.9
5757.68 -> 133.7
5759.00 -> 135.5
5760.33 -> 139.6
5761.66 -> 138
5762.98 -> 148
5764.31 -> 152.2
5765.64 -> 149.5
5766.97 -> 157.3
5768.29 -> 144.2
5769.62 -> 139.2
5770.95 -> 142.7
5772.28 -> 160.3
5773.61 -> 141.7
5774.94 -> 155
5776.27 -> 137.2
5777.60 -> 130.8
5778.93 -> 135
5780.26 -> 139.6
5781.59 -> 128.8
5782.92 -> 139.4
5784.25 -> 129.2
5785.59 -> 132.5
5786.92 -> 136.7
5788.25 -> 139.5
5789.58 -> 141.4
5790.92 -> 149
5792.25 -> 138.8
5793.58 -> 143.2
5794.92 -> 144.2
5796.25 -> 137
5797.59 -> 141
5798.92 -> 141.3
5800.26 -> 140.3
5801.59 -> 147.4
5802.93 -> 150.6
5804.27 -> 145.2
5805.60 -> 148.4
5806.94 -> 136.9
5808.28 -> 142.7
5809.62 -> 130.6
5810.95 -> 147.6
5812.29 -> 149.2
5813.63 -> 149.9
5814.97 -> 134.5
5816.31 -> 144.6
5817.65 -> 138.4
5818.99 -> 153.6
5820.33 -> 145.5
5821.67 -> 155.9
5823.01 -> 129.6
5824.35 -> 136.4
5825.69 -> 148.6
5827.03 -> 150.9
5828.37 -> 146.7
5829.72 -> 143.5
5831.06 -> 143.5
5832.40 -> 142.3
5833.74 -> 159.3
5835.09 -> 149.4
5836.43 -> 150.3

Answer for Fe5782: 1.1 angstrom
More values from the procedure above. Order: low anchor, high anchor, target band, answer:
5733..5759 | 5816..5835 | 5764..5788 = 0.0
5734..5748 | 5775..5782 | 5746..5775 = -1.0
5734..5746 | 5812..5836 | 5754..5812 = 0.6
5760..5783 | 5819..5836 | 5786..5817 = 0.5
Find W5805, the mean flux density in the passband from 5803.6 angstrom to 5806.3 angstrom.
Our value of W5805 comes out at 147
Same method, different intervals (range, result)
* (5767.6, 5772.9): 147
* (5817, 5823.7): 145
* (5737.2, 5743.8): 146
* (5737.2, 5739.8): 136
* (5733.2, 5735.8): 136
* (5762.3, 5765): 150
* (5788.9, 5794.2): 143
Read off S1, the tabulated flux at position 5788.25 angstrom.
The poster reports 139.5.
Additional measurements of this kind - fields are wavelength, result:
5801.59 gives 147.4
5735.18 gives 134.2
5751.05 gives 147.1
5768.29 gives 144.2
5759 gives 135.5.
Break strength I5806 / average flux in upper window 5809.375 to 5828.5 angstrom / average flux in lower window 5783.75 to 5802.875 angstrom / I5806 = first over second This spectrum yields 1.03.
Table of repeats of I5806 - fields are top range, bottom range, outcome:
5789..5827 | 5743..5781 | 1.01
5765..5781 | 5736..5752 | 1.02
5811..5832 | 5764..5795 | 1.02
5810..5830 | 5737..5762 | 1.03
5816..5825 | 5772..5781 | 1.01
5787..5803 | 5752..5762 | 1.04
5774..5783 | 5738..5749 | 0.95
